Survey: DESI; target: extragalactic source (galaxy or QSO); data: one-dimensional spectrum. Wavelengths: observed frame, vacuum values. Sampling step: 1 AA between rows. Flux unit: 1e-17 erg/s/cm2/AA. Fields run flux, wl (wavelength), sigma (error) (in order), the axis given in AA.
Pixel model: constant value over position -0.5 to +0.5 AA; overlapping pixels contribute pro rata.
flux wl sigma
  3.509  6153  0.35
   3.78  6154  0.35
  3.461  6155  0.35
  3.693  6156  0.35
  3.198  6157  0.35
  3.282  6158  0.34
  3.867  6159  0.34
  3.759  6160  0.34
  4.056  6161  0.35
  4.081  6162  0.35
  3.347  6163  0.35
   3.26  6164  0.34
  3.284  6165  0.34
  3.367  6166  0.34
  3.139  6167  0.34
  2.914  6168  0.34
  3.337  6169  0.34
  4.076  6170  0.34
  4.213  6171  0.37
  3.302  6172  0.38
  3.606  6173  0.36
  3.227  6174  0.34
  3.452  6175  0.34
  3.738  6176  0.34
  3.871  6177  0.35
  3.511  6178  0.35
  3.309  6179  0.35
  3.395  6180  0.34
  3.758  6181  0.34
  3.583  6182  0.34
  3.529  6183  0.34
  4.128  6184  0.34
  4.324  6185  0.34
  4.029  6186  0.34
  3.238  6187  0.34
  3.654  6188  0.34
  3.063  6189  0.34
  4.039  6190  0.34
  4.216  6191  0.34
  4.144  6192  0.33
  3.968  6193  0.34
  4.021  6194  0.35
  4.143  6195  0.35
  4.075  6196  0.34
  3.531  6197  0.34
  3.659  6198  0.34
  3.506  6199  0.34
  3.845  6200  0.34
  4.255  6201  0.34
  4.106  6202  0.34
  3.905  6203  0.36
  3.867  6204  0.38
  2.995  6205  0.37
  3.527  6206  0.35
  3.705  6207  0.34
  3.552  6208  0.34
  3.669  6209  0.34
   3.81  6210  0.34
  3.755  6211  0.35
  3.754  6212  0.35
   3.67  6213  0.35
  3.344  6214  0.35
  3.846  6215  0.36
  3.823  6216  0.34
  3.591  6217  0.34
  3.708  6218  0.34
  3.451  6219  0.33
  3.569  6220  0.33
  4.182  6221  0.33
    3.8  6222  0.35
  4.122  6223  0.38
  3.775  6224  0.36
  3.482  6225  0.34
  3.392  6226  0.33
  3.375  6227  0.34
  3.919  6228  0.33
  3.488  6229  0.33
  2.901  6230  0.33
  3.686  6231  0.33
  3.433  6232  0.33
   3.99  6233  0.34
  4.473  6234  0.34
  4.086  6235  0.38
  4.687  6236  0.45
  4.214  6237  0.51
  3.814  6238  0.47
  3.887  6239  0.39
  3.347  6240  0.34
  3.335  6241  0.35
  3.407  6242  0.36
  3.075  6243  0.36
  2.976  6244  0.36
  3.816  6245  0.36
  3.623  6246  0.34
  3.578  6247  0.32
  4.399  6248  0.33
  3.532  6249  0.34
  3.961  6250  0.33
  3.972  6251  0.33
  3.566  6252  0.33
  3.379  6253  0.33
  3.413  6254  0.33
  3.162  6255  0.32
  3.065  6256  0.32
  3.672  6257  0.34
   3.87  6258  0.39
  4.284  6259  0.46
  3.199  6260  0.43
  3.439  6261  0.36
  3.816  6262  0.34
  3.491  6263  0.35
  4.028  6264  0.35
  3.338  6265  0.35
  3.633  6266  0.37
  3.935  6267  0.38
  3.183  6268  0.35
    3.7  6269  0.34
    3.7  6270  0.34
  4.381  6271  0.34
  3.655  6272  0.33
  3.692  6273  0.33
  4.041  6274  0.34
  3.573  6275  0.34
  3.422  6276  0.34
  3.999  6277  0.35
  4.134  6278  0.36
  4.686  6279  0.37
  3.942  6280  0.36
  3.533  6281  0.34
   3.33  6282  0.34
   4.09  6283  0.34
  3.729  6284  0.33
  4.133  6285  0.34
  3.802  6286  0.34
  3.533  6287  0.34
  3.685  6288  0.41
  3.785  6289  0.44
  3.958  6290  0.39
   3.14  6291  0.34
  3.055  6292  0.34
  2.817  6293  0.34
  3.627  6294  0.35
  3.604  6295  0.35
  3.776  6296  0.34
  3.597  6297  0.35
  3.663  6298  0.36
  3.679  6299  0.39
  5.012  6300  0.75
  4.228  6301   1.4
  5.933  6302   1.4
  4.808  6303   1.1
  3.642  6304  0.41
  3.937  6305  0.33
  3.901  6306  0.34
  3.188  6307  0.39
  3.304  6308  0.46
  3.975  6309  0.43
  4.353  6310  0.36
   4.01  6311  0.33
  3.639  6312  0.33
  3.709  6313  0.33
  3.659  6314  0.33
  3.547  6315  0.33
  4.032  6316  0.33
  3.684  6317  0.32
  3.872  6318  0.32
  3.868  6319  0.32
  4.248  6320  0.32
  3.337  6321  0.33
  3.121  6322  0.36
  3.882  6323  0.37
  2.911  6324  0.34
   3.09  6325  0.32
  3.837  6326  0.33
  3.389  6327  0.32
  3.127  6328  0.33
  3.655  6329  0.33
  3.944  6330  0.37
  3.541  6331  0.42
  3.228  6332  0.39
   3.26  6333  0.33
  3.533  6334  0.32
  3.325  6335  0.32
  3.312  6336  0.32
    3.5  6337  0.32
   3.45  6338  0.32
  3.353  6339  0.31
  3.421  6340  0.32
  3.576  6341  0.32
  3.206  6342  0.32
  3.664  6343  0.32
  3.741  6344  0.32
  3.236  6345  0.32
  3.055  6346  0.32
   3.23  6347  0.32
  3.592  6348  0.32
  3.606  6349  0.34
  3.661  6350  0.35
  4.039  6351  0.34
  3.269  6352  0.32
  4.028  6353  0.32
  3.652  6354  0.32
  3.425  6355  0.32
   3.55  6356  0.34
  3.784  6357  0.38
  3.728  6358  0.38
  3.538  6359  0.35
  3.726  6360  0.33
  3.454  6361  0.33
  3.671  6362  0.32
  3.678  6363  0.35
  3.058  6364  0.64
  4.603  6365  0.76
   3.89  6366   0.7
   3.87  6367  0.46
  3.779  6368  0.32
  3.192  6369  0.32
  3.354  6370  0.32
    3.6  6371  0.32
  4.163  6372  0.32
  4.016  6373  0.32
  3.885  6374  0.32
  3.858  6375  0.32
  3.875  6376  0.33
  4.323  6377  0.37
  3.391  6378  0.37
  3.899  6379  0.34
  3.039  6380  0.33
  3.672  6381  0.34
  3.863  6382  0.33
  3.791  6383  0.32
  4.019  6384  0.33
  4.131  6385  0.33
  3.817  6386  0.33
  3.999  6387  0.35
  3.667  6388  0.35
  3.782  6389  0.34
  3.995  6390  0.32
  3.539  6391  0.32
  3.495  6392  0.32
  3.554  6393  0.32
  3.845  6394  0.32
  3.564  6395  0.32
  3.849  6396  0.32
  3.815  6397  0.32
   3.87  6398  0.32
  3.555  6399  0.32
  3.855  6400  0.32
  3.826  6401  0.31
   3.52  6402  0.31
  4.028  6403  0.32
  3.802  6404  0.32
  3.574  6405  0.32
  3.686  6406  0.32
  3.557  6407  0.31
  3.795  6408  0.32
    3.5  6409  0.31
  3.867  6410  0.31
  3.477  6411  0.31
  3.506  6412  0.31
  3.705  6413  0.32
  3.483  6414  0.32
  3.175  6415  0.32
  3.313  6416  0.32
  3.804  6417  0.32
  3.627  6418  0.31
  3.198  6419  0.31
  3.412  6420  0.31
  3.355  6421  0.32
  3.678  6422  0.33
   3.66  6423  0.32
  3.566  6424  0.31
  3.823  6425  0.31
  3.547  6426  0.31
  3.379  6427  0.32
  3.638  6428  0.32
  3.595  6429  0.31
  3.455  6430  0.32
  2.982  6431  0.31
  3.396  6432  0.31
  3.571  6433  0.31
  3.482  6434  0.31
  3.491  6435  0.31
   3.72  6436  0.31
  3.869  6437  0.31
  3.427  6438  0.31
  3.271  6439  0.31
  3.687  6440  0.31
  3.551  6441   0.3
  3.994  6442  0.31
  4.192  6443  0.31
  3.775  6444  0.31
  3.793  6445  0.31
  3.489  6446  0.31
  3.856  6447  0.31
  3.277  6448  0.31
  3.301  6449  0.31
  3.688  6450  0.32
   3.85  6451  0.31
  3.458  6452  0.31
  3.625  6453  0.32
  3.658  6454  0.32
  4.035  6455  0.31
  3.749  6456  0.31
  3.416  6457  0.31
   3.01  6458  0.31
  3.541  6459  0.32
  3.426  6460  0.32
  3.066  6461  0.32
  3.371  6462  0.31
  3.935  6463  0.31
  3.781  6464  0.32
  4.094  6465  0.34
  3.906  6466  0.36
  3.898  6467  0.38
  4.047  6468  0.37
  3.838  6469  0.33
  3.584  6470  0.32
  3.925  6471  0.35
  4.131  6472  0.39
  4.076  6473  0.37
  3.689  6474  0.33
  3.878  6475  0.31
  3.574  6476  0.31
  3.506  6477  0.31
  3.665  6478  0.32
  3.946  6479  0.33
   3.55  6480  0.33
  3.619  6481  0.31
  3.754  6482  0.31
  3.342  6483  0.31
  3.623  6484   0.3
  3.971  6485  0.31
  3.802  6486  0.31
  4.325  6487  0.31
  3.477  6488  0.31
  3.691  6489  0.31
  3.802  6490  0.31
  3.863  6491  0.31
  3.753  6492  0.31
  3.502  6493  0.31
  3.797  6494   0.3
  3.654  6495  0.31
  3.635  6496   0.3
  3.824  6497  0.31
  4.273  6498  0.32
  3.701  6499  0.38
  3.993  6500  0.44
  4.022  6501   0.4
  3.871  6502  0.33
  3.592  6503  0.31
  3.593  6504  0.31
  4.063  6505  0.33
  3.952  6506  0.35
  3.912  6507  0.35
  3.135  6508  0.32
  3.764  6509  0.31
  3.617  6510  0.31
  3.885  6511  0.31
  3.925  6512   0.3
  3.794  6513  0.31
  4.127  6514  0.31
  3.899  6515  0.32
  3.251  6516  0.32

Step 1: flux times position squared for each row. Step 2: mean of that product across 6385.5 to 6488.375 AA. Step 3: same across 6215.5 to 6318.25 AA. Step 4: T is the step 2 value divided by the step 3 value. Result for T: 1.03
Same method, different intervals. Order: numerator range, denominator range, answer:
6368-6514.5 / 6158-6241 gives 1.08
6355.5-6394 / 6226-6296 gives 1.05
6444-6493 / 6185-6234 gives 1.08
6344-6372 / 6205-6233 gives 1.04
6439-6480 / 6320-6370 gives 1.09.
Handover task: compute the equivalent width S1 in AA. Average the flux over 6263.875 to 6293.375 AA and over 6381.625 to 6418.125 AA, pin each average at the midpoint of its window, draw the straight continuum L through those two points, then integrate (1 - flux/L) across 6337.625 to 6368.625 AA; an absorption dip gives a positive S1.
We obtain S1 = 1.0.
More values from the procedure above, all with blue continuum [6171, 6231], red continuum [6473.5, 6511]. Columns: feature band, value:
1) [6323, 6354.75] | 2.16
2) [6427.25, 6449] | 0.91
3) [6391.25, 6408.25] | 0.10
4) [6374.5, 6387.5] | -0.31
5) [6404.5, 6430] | 1.25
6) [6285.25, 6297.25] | 0.56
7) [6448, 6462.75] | 0.91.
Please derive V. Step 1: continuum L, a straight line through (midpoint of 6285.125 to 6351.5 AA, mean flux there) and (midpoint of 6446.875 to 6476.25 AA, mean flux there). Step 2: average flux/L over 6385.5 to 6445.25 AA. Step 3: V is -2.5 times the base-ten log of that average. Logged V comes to 0.014 mag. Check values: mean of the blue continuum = 3.66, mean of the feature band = 3.63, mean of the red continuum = 3.69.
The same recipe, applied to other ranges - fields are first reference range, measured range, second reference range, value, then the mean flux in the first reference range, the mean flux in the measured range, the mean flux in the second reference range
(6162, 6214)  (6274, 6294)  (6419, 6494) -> -0.01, 3.67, 3.71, 3.66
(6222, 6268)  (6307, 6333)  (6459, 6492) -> 0.02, 3.66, 3.62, 3.75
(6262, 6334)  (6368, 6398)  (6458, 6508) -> 0.00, 3.74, 3.76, 3.76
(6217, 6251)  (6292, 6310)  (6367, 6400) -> -0.05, 3.71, 3.91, 3.76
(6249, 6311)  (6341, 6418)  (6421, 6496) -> 0.01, 3.77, 3.68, 3.66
